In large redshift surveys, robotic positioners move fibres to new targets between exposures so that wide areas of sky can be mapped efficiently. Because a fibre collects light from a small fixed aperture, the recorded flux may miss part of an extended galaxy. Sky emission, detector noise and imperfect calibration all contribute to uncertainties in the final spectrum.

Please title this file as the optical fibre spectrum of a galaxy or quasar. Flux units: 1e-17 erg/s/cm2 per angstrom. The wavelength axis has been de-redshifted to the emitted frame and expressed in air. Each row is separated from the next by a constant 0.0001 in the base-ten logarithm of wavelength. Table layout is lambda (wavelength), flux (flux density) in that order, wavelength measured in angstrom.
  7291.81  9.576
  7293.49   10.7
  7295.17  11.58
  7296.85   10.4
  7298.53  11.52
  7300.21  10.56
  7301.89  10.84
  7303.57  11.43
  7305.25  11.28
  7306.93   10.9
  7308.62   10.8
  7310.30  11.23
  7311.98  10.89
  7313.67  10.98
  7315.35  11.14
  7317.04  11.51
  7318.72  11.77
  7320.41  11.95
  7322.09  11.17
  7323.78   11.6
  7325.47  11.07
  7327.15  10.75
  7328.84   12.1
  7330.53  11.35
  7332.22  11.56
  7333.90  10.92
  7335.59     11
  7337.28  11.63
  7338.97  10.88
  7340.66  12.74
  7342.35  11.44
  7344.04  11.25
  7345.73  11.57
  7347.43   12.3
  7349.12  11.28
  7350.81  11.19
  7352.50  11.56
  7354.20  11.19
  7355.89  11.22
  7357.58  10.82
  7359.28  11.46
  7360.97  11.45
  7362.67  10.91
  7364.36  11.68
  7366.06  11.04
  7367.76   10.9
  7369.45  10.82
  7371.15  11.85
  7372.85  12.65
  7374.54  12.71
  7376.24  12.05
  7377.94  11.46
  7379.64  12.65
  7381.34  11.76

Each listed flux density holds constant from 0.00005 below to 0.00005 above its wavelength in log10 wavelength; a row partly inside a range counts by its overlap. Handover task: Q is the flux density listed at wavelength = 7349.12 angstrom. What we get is 11.28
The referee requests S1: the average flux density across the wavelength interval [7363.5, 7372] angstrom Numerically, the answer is 11.3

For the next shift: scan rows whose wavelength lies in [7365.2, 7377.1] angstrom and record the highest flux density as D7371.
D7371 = 12.71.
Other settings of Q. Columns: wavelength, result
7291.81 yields 9.576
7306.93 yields 10.9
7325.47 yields 11.07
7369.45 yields 10.82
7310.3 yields 11.23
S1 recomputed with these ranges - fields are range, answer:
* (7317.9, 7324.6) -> 11.6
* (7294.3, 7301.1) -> 11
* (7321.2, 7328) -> 11.2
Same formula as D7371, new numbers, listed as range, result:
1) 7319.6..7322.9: 11.95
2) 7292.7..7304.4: 11.58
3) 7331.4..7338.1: 11.63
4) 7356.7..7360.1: 11.46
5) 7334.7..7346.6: 12.74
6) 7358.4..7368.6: 11.68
